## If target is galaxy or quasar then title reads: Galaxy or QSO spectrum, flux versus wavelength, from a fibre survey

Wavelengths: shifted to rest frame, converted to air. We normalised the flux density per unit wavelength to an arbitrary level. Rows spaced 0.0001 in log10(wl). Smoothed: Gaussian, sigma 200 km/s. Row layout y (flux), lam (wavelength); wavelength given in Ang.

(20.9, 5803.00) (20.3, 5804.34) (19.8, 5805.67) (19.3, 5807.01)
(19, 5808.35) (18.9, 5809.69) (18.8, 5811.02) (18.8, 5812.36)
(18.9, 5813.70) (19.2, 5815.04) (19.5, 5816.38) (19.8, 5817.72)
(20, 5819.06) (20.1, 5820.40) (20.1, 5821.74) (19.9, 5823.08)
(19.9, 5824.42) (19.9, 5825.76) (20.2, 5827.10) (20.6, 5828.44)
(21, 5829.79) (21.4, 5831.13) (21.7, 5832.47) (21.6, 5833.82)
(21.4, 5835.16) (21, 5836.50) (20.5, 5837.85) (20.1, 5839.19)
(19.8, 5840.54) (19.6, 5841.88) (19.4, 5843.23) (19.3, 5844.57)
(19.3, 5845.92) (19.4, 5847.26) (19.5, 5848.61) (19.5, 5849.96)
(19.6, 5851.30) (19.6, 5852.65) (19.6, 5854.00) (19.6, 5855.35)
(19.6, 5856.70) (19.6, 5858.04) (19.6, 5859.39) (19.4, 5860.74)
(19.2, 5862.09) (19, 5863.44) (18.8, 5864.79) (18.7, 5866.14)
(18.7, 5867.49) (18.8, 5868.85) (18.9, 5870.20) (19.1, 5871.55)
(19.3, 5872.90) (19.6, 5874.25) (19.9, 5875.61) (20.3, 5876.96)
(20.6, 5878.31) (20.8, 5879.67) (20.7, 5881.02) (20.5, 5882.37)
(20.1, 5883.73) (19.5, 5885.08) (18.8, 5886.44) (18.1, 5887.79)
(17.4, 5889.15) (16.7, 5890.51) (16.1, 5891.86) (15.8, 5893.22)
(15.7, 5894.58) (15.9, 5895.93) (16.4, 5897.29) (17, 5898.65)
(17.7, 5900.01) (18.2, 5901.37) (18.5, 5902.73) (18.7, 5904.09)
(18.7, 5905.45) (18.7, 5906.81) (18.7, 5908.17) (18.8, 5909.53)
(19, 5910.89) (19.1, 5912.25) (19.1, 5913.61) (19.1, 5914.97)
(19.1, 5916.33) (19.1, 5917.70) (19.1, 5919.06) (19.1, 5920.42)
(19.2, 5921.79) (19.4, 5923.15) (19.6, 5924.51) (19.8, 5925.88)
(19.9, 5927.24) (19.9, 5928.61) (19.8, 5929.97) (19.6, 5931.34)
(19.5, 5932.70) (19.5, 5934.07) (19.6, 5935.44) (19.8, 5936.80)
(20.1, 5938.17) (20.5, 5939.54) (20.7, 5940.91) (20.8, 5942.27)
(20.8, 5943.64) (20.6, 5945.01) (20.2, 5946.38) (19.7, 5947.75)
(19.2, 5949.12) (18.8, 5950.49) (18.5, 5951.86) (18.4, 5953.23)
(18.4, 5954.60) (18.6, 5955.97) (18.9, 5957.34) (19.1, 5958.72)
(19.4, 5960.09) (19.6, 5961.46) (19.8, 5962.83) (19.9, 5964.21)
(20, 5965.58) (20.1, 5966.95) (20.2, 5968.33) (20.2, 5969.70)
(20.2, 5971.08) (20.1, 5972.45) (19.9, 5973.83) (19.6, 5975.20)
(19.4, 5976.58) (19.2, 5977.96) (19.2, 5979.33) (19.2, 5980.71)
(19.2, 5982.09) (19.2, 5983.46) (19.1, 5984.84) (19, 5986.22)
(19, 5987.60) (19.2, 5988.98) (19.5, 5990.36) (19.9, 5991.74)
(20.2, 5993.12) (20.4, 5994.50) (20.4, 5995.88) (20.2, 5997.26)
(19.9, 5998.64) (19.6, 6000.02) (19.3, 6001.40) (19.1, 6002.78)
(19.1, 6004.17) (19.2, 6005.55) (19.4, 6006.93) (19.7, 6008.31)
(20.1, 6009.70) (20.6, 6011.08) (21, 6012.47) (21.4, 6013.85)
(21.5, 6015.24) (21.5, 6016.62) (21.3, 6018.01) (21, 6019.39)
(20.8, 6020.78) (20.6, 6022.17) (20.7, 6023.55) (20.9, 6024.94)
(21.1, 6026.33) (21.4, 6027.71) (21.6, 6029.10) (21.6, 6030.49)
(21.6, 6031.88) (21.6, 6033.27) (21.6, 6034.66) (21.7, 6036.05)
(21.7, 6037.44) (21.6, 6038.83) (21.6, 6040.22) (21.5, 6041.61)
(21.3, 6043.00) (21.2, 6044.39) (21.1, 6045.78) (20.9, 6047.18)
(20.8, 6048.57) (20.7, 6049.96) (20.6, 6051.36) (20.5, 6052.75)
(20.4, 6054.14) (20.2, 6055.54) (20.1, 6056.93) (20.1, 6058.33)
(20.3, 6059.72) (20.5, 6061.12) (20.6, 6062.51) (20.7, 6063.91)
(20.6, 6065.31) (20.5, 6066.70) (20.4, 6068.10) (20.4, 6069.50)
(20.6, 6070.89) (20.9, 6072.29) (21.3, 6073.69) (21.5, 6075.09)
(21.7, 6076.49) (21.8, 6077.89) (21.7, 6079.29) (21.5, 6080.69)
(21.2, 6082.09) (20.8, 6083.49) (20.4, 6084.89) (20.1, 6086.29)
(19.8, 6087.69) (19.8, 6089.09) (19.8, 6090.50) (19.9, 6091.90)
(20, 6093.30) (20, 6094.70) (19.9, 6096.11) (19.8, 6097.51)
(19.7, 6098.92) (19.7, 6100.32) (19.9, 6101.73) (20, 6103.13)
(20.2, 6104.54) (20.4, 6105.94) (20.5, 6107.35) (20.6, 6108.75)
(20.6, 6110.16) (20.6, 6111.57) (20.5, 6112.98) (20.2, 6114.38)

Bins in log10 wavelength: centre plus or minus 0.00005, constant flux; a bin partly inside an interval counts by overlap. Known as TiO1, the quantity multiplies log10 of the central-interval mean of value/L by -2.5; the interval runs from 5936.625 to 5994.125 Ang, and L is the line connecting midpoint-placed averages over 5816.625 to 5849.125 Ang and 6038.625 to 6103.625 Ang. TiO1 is 0.04 mag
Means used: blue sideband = 20.2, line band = 19.6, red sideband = 20.6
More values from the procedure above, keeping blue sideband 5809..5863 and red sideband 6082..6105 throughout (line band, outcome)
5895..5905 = 0.14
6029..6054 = -0.07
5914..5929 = 0.03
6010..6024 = -0.06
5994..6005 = 0.01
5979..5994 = 0.03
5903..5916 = 0.06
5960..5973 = 0.00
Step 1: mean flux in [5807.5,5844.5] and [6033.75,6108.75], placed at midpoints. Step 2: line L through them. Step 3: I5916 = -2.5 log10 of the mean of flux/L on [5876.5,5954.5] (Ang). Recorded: 0.068 mag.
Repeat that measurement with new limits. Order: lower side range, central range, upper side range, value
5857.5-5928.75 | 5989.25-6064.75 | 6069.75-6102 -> -0.04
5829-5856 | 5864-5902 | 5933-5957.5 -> 0.08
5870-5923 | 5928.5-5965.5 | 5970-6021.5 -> -0.02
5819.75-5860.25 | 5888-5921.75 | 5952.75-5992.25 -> 0.10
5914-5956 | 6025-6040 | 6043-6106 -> -0.07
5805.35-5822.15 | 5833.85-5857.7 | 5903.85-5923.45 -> -0.03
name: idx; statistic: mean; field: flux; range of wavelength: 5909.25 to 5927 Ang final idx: 19.2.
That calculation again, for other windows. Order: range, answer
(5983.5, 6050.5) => 20.6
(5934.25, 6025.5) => 19.9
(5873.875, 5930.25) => 18.8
